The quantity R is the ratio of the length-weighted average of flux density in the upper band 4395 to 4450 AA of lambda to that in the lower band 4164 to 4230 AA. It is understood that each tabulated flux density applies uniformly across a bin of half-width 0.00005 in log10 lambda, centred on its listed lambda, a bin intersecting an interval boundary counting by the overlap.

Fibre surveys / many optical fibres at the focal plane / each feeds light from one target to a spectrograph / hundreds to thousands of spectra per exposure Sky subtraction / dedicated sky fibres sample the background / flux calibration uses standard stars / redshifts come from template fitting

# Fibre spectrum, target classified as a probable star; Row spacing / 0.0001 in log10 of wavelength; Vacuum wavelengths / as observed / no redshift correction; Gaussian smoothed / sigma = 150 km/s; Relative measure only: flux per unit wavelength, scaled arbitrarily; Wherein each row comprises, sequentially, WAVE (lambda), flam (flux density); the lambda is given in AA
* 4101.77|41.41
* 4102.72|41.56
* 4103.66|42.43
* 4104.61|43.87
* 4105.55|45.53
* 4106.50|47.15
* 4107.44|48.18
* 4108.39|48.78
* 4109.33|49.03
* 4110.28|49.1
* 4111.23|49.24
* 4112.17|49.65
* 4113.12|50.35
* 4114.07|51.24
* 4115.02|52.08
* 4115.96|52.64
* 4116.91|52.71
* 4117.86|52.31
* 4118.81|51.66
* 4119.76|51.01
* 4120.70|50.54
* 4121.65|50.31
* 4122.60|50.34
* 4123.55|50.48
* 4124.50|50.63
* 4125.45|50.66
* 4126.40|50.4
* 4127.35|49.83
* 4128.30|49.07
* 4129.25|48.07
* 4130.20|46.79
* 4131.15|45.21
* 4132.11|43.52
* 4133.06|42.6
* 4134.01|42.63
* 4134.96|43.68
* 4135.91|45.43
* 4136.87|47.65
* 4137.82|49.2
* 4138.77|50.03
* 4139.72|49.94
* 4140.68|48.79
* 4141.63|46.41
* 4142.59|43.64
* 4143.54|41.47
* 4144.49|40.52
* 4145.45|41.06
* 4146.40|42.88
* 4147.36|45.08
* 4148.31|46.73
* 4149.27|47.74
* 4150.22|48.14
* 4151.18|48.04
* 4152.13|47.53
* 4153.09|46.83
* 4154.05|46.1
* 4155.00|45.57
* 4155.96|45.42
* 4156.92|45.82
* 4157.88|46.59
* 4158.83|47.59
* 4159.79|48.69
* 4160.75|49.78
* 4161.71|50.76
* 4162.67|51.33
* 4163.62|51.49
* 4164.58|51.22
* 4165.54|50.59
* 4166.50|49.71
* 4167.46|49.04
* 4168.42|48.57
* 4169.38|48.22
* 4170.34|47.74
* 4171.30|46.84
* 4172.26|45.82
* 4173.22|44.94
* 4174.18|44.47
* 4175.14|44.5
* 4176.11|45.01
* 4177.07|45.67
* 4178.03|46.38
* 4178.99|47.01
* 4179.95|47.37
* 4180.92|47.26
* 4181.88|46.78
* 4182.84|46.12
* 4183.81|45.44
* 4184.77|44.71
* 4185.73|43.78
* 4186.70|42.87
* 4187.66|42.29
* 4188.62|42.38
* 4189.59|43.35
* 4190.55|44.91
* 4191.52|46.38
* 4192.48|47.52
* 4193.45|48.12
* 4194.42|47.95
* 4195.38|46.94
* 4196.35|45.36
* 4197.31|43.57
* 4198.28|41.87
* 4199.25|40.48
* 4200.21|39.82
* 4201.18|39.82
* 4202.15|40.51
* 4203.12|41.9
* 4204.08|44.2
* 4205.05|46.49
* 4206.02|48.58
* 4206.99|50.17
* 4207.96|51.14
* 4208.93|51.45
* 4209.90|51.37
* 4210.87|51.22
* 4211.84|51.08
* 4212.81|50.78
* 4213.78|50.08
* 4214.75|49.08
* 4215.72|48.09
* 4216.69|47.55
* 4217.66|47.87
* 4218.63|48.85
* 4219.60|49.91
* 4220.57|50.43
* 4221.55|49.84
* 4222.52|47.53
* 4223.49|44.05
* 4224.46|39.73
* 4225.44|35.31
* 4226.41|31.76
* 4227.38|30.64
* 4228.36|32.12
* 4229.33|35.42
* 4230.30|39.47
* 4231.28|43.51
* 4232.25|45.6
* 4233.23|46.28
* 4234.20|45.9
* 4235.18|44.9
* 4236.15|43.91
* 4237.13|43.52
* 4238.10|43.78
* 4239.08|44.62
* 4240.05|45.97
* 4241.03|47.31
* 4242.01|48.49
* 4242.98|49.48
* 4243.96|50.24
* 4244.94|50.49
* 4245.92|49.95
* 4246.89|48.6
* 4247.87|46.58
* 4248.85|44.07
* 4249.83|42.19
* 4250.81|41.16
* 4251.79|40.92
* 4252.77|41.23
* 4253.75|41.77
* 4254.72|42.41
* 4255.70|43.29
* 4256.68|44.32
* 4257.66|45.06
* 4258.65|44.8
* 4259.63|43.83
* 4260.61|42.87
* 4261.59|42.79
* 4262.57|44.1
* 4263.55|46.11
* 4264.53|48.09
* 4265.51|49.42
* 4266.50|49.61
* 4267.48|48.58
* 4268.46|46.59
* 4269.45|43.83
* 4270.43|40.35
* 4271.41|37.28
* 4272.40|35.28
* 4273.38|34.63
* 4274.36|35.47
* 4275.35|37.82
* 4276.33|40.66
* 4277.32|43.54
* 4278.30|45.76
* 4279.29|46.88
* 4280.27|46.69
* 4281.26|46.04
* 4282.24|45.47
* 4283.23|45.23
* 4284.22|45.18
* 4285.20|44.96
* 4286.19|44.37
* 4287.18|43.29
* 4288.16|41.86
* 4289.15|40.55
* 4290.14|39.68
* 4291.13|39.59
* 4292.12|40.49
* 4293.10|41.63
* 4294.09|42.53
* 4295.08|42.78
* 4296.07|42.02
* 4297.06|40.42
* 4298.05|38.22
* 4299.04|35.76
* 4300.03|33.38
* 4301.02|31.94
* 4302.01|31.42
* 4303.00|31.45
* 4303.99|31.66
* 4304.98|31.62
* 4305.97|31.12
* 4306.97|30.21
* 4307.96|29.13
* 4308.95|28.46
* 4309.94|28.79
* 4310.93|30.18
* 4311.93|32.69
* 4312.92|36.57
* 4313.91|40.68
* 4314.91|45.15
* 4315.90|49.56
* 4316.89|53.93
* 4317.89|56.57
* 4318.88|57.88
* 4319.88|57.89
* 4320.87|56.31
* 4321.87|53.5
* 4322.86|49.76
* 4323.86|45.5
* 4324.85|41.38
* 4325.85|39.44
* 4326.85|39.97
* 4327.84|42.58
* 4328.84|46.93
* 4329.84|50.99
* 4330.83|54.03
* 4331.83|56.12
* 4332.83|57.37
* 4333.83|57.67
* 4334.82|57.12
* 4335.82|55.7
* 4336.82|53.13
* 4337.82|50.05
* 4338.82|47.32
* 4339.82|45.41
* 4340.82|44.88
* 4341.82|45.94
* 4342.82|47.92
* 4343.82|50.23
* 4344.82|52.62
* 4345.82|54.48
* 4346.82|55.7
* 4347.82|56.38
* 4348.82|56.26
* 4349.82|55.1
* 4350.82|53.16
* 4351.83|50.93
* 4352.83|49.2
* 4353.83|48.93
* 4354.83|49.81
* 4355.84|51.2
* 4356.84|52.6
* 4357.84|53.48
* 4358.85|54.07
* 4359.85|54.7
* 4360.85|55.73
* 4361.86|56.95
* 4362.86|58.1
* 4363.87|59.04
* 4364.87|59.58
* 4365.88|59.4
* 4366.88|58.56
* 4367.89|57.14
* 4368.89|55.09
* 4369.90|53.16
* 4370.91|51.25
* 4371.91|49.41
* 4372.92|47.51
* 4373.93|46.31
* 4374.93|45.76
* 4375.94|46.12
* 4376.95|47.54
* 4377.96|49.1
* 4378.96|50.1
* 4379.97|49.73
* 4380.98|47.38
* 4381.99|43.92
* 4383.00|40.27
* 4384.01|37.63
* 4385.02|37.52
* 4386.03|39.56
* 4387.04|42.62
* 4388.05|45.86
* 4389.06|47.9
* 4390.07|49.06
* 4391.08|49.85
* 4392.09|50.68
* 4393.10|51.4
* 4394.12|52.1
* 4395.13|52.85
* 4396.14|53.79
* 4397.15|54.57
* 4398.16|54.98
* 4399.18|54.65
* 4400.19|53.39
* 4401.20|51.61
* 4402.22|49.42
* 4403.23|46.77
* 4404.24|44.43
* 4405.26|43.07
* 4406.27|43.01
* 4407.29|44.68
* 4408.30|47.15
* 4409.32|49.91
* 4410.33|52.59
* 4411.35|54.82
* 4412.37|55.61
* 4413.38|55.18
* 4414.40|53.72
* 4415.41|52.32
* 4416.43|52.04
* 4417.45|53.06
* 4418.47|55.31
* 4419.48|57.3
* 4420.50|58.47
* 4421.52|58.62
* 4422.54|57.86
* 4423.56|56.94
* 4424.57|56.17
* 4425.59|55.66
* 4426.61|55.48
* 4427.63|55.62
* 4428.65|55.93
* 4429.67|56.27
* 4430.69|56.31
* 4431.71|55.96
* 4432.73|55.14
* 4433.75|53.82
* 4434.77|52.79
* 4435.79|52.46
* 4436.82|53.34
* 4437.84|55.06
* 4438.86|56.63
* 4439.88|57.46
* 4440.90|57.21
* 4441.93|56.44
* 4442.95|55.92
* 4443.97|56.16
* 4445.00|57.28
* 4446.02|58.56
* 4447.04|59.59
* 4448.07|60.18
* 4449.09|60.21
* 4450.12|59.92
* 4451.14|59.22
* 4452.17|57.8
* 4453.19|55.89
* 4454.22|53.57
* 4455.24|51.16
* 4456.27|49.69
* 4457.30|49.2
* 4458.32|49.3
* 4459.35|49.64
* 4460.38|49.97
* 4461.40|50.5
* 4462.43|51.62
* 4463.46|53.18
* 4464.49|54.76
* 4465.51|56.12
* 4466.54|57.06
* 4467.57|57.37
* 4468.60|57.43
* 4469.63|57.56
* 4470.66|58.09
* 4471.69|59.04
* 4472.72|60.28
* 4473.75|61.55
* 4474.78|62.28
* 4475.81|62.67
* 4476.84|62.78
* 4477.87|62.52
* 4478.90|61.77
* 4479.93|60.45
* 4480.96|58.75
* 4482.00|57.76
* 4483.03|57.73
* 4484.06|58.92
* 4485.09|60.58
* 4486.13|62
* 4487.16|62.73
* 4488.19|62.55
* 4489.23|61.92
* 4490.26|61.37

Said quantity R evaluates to 1.19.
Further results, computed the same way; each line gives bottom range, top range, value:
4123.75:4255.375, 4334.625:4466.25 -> 1.14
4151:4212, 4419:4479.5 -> 1.21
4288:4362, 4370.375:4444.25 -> 1.12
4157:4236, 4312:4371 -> 1.13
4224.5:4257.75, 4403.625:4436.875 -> 1.24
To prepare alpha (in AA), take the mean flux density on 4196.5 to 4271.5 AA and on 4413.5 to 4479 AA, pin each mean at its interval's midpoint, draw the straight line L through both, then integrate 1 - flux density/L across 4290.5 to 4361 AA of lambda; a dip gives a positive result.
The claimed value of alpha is 5.7 AA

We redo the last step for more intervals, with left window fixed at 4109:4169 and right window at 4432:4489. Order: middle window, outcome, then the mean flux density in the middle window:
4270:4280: 2.3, 39.9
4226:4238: 2.4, 40.4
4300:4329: 6.8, 40.6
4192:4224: 1.9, 47.1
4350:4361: 0.4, 52.1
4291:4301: 2.5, 39.3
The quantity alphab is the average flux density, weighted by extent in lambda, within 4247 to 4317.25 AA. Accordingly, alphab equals 40.8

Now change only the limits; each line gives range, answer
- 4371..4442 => 51.2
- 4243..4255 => 45.2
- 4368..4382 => 49.2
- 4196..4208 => 43.9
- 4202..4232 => 45.2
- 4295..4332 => 41.3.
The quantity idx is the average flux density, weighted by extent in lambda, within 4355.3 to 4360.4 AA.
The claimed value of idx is 53.2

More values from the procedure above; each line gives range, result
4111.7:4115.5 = 50.9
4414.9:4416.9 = 52.3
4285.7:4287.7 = 43.9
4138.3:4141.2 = 49.5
